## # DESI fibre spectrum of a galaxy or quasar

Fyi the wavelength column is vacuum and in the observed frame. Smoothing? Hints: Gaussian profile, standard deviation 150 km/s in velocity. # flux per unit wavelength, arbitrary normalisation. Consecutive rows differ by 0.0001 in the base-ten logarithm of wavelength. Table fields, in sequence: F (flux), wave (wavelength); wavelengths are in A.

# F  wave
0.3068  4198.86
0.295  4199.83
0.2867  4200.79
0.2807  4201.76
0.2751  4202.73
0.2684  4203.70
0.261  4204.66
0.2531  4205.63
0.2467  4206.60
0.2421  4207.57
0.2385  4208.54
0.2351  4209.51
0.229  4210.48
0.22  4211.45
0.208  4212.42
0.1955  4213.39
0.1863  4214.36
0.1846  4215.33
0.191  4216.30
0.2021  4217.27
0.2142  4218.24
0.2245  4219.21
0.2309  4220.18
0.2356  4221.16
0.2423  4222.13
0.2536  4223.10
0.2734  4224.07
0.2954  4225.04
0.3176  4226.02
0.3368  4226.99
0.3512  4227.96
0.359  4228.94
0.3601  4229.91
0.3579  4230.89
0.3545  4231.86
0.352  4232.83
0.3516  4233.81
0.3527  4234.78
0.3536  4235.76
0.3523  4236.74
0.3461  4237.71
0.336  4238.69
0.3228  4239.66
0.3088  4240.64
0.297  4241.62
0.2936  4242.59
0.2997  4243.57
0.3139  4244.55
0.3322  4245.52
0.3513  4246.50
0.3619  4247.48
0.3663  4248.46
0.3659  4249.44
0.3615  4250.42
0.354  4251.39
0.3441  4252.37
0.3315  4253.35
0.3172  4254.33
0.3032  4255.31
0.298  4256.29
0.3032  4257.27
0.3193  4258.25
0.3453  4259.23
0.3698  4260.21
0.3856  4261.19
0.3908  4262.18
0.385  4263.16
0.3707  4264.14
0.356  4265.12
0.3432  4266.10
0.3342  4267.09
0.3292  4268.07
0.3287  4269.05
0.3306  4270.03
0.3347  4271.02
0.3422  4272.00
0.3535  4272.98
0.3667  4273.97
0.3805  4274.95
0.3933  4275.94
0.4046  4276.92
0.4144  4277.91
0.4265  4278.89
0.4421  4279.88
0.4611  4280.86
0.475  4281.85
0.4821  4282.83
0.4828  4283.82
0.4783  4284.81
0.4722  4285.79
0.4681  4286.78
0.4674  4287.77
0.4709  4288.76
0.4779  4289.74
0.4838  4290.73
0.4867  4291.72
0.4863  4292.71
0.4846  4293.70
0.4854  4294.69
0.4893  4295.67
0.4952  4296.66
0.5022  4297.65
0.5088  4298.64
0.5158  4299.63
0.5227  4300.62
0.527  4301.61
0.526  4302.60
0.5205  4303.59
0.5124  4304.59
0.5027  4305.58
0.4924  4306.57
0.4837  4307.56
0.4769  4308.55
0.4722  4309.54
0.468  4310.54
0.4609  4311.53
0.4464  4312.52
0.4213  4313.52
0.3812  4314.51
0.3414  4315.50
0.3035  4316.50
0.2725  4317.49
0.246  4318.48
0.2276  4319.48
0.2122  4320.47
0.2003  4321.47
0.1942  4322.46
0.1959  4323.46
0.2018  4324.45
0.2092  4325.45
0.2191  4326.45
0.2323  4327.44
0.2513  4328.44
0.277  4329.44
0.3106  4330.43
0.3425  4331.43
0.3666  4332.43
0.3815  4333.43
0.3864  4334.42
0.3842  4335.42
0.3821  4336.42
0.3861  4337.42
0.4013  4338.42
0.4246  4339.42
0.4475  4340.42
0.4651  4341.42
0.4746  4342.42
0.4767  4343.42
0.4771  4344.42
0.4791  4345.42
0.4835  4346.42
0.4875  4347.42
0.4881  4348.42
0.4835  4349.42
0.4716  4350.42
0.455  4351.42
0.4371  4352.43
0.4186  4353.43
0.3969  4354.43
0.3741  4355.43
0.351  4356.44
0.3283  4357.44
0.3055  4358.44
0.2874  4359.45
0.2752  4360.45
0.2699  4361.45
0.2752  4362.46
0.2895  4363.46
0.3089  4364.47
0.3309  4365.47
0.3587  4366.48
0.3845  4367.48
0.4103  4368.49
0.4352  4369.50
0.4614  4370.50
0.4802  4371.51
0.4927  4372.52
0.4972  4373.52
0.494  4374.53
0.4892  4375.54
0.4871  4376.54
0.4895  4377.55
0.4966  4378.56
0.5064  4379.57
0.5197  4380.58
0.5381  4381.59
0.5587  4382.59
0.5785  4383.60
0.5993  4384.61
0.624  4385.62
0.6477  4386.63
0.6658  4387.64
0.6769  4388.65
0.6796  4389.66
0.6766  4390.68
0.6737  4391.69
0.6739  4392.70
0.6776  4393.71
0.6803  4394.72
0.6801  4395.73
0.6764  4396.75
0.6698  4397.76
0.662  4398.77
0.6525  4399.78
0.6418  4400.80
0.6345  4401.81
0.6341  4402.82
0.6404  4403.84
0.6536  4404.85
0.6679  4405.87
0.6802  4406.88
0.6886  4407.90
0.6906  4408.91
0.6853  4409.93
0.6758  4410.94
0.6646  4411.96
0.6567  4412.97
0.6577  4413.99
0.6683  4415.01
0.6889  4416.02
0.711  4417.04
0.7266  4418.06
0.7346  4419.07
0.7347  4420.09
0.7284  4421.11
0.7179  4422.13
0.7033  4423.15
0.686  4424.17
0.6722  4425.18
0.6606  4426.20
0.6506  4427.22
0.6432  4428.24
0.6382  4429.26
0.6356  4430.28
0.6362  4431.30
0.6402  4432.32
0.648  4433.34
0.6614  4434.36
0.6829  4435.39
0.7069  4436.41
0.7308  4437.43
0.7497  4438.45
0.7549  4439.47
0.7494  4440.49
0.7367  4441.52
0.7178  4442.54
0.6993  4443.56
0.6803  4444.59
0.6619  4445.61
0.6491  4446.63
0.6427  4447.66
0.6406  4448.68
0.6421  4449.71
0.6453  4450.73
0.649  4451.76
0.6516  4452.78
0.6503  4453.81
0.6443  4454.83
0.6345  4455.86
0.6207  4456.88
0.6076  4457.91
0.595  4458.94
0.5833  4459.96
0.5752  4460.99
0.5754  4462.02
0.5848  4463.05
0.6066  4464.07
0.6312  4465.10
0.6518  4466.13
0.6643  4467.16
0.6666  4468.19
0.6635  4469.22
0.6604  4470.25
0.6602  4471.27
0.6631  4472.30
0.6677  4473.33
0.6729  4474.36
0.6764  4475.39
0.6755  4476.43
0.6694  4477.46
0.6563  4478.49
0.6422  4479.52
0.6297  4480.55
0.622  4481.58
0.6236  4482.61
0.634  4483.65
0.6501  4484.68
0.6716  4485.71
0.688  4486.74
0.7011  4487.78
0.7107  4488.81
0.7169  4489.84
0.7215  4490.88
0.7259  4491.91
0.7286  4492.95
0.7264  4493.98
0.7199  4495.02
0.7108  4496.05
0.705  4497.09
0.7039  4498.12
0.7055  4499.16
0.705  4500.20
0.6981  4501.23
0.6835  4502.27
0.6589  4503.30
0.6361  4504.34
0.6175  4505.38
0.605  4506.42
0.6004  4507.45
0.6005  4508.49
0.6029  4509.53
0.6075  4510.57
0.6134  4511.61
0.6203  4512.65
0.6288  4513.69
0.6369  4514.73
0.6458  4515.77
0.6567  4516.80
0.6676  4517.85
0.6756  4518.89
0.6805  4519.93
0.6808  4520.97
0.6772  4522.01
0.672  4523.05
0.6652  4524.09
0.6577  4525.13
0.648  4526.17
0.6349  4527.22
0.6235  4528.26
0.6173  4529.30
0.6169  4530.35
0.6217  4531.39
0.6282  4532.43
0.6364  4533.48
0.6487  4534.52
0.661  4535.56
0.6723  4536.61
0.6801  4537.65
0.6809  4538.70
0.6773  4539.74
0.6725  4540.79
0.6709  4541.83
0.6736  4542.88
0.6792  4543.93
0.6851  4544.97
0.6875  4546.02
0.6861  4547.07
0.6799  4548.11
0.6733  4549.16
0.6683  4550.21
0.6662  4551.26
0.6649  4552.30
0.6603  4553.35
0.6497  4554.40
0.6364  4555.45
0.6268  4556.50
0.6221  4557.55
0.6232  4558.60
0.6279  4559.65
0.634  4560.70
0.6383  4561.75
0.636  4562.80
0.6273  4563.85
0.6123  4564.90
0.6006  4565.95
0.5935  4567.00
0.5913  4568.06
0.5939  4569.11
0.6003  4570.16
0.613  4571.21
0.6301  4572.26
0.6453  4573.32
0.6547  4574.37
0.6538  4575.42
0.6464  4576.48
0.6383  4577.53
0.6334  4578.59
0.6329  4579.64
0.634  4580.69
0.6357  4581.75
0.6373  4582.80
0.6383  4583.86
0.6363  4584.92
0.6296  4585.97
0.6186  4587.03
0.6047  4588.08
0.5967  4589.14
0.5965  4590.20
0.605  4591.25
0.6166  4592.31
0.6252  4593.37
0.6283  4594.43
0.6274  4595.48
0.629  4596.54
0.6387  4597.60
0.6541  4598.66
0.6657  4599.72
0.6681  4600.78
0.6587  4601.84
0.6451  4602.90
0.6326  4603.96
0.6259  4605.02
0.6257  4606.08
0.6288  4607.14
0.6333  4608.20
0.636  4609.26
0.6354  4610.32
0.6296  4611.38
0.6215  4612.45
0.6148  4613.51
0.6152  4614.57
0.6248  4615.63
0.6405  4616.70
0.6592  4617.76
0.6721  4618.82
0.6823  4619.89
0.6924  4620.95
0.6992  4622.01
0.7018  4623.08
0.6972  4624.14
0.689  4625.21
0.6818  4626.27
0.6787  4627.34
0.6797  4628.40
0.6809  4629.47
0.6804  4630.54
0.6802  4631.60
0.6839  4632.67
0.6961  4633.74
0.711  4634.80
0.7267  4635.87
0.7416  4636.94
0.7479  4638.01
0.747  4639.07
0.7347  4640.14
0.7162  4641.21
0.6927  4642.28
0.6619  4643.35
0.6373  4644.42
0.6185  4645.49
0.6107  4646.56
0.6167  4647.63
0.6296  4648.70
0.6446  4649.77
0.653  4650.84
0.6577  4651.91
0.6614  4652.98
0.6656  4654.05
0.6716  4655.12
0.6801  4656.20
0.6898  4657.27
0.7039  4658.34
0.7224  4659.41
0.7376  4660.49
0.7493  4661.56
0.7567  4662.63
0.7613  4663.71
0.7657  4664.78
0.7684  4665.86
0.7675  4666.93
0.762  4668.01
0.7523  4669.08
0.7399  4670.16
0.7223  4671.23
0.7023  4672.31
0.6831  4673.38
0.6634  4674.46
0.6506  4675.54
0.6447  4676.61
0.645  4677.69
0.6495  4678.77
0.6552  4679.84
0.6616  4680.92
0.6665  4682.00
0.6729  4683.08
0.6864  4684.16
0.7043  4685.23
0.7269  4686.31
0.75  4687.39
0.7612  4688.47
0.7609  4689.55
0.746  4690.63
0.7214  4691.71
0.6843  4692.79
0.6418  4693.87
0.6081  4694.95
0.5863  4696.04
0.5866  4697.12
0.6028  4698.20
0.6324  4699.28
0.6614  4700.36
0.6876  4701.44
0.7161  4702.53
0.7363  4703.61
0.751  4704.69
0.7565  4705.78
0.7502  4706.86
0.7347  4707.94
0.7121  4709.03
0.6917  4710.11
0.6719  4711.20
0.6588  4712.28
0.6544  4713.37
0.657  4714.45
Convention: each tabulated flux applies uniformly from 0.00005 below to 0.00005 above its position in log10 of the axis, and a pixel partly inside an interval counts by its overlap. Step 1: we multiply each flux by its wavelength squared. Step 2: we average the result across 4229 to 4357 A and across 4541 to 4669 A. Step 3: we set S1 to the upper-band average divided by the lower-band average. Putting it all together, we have 1.96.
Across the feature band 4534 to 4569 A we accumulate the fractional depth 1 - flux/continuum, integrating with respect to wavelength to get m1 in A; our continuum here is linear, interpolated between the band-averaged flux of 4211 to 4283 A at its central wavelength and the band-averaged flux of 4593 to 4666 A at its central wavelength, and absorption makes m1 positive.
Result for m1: -2.8 A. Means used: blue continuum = 0.328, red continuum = 0.673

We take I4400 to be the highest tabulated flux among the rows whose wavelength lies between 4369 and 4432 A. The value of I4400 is 0.7347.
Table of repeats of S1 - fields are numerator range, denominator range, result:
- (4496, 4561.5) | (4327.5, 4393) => 1.57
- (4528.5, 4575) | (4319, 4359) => 1.96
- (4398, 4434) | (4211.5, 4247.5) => 2.50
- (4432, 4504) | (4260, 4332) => 1.83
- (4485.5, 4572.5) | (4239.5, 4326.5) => 1.89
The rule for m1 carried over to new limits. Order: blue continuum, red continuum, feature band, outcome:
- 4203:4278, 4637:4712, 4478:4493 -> -4.2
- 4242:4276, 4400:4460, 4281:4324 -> -1.1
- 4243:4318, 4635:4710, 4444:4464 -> -3.4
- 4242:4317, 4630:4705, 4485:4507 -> -4.8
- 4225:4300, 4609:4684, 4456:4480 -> -4.1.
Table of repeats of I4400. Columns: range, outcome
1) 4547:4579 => 0.6861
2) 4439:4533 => 0.7549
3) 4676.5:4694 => 0.7612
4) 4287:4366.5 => 0.527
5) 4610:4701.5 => 0.7684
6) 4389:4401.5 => 0.6803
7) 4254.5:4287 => 0.4828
